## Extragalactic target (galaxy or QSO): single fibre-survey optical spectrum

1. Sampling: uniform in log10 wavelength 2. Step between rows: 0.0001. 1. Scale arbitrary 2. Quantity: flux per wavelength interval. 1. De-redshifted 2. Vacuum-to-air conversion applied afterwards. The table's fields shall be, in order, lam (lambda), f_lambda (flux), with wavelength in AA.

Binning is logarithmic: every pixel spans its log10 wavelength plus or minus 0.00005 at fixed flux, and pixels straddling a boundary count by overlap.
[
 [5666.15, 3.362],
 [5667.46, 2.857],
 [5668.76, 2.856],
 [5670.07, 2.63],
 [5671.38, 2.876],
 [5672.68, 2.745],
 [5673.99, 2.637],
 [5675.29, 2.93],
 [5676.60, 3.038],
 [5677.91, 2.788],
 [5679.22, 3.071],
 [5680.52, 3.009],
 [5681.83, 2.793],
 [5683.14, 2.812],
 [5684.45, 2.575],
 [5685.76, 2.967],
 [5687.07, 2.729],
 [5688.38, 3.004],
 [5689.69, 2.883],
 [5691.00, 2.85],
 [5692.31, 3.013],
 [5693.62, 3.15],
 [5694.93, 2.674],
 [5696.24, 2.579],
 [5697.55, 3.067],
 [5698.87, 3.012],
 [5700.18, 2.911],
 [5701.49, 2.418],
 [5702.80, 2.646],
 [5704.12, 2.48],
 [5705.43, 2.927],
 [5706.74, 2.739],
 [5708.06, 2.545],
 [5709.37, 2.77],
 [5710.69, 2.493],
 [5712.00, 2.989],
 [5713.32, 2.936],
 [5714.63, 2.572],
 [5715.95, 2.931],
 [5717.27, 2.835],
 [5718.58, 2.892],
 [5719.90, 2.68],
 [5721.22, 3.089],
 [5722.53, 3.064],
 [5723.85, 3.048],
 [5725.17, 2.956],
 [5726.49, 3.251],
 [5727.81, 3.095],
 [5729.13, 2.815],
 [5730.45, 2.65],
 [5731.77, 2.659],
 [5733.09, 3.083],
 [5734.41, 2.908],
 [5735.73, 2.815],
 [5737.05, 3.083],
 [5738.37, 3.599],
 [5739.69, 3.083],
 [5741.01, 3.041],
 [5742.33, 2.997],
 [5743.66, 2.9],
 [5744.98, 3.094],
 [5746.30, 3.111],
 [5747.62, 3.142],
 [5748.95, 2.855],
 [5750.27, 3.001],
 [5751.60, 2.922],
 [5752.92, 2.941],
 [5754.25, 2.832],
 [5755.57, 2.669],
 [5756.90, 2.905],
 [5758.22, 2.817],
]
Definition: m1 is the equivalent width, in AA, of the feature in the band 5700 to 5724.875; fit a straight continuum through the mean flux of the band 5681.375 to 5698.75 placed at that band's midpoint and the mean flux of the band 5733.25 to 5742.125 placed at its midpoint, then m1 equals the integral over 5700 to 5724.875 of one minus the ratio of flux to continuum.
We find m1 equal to 1.5 AA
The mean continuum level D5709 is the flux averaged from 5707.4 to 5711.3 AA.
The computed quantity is 2.6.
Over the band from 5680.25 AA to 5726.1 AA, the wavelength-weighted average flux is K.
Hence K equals 2.83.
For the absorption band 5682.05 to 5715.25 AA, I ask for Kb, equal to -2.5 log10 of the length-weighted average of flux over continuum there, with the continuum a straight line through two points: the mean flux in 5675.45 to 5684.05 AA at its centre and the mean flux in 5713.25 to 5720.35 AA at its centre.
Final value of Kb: 0.02 mag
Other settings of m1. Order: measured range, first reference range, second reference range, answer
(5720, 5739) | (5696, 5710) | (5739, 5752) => -0.6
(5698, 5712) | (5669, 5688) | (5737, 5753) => 1.0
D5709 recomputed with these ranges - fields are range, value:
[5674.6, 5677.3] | 2.98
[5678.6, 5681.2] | 3.04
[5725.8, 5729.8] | 3.05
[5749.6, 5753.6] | 2.95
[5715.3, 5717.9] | 2.88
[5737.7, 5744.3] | 3.12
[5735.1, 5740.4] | 3.15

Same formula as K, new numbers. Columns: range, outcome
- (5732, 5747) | 3.06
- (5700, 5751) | 2.9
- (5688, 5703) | 2.86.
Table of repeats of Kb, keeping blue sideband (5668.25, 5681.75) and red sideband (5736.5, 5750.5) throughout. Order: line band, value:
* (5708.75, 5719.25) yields 0.07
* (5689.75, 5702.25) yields 0.03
